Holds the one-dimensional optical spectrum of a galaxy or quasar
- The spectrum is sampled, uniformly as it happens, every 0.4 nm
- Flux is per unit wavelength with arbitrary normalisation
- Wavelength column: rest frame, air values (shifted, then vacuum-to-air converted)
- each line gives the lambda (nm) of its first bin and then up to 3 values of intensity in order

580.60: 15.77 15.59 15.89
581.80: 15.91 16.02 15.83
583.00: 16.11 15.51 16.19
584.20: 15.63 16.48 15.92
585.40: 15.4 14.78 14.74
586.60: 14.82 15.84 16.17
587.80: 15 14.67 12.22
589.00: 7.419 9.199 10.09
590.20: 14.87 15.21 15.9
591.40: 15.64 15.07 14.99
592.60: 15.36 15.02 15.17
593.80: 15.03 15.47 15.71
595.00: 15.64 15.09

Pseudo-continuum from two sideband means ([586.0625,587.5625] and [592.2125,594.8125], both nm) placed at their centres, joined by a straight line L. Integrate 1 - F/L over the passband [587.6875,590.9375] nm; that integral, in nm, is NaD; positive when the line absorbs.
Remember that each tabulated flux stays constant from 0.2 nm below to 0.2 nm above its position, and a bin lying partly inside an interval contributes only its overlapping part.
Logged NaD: 0.62 nm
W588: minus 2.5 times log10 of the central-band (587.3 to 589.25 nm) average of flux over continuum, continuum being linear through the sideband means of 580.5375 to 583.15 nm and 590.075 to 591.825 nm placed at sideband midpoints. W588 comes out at 0.21 mag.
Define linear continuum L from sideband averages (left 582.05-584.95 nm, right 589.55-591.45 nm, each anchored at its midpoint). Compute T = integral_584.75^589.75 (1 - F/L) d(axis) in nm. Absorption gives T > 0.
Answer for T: 0.42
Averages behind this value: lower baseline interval 16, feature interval 13.8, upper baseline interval 14.1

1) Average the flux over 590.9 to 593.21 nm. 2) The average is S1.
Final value 15.3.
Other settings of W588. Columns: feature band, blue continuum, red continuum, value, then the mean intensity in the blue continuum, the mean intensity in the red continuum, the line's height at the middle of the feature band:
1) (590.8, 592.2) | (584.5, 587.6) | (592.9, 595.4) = -0.01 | 15.5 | 15.3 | 15.4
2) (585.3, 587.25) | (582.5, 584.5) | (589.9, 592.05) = 0.03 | 15.9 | 15.1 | 15.6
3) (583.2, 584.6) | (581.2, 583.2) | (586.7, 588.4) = -0.01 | 16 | 15.4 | 15.8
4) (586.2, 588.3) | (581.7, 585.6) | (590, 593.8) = 0.02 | 15.9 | 15.2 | 15.6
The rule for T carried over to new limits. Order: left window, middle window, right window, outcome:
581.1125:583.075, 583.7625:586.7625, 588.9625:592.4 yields -0.09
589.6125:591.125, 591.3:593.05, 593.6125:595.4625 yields -0.07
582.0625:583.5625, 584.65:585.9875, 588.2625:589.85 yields -0.19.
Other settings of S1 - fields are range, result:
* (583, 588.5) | 15.4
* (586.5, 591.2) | 13.4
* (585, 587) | 15.1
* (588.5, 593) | 13.4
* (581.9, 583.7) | 15.9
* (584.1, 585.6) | 15.9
